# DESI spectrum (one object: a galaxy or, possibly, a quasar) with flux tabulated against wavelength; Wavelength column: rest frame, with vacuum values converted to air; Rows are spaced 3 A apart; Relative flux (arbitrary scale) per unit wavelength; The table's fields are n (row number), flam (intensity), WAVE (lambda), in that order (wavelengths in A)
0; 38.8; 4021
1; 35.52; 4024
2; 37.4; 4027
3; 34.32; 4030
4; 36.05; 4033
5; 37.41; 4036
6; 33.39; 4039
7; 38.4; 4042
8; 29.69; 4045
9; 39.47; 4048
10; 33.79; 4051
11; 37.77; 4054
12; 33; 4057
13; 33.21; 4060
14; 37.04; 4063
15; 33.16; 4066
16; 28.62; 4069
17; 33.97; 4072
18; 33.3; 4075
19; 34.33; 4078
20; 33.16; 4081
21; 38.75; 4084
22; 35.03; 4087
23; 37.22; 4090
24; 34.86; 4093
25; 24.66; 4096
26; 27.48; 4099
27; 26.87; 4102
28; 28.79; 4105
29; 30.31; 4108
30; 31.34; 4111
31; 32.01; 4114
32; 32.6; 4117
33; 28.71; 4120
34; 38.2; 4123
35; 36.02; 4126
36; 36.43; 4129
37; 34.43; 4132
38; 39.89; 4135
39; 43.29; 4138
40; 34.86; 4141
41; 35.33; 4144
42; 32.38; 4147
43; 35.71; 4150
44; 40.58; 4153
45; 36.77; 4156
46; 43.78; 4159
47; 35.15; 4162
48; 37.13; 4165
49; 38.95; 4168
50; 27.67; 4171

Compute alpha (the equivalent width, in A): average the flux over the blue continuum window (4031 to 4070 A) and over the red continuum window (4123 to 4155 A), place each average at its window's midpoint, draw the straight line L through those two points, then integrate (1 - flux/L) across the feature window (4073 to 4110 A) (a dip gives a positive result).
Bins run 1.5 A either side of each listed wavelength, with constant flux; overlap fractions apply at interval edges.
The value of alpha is 3.8 A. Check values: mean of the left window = 34.8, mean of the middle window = 32.1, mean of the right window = 37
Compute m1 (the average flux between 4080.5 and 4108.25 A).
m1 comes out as 31.7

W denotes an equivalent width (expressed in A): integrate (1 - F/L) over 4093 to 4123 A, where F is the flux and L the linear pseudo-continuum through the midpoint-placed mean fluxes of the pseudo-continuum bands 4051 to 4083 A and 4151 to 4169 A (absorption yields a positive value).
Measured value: 5.04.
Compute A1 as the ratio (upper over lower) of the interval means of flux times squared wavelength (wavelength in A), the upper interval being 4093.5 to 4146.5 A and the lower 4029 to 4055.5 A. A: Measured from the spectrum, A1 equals 1.0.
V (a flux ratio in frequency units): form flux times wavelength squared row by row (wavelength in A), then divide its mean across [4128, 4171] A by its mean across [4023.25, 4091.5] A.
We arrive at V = 1.1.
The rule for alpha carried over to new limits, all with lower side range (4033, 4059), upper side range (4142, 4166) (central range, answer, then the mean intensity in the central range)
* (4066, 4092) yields 1.2 A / 34.2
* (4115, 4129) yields 0.9 A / 34.1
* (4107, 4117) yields 1.4 A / 31.5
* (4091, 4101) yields 1.9 A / 29.3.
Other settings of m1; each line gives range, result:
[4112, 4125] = 32.9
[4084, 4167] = 34.5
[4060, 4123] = 32.3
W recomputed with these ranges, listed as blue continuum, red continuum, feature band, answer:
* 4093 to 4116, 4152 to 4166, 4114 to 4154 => -1.8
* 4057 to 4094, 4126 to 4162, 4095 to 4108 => 3.0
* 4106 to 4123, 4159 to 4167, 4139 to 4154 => -0.1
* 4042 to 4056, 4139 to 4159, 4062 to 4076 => 1.0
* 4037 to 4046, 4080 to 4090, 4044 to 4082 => 1.3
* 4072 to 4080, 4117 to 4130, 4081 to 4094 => -0.8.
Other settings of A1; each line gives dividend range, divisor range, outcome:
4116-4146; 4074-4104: 1.13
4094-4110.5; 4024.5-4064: 0.82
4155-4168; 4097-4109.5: 1.40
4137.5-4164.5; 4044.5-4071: 1.14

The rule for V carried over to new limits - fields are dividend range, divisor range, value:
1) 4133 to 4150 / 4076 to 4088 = 1.08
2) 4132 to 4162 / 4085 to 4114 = 1.25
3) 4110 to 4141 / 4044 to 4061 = 1.06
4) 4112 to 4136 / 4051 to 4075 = 1.06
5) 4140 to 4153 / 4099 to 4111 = 1.25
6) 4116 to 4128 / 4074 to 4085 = 1.00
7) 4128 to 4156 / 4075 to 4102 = 1.16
